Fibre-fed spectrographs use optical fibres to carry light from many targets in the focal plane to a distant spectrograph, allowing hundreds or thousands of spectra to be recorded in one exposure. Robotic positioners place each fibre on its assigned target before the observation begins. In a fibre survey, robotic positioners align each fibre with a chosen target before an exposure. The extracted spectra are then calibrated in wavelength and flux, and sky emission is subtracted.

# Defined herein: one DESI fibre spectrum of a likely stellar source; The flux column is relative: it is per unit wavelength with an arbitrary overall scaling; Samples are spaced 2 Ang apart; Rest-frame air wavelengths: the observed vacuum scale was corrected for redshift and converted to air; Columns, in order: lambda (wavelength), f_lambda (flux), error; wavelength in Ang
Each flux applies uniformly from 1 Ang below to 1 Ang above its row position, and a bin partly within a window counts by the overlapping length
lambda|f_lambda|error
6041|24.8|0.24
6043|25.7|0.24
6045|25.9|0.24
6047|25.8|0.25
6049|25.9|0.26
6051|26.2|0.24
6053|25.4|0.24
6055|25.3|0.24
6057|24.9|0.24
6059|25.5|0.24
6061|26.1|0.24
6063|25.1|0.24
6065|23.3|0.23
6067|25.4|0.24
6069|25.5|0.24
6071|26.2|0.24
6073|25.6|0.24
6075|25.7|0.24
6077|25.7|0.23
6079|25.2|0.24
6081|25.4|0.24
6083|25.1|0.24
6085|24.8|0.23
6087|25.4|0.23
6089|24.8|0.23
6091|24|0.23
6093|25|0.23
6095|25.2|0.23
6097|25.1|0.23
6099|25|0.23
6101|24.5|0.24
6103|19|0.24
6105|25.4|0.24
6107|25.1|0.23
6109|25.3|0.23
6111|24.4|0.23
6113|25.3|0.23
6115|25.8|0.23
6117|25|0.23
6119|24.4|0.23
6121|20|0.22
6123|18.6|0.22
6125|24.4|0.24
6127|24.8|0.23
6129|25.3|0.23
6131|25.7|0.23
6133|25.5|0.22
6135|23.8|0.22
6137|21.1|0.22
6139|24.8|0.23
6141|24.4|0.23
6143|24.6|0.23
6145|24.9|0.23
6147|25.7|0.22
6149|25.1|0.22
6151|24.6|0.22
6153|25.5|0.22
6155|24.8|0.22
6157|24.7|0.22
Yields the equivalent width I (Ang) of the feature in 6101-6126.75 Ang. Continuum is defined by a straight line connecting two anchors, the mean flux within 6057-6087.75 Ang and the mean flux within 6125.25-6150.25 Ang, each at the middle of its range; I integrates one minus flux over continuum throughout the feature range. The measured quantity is 1.3 Ang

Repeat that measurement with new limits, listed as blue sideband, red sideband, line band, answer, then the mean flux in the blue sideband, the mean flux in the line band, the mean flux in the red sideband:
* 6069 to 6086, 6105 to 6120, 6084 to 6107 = 0.77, 25.5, 24.4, 25.1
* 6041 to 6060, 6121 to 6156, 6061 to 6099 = -0.06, 25.6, 25.2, 24.2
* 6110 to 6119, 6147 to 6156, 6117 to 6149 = 1.43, 25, 23.9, 25.1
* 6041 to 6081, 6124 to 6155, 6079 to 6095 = 0.16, 25.5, 25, 24.7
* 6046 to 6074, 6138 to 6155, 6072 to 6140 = 2.05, 25.4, 24.4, 24.9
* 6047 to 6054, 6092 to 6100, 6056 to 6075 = 0.20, 25.8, 25.3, 25.1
